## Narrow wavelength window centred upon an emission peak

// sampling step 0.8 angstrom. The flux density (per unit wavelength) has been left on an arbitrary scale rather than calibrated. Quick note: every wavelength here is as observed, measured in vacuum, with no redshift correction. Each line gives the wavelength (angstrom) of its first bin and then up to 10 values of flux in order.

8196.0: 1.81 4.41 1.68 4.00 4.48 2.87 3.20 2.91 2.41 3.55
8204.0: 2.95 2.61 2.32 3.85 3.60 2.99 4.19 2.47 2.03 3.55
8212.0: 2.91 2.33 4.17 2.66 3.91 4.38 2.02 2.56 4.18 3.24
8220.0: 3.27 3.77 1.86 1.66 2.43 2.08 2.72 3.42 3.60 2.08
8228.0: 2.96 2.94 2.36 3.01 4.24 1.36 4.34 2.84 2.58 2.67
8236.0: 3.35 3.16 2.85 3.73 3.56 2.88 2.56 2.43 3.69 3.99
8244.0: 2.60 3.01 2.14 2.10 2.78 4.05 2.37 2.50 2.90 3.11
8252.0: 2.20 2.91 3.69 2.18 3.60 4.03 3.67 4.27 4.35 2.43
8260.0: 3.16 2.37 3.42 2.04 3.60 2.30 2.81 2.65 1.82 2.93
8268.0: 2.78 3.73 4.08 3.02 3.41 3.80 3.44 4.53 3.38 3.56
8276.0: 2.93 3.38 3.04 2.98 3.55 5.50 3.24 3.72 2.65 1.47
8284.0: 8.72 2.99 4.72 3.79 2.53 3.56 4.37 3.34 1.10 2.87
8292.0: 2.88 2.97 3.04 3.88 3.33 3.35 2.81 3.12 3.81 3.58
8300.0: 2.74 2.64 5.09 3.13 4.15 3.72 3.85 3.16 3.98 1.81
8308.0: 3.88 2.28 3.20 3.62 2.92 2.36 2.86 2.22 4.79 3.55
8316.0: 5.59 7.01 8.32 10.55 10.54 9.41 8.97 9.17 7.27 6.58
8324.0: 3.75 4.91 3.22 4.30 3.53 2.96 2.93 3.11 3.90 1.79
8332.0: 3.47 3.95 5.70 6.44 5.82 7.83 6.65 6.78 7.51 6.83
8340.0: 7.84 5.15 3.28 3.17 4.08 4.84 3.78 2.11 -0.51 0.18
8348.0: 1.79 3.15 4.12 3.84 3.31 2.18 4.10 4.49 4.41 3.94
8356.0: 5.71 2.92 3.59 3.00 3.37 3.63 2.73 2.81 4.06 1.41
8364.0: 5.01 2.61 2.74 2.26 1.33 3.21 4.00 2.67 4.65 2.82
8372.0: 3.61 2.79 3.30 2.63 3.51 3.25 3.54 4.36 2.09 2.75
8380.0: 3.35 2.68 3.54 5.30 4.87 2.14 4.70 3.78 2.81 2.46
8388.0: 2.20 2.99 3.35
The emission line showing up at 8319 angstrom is [S II]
